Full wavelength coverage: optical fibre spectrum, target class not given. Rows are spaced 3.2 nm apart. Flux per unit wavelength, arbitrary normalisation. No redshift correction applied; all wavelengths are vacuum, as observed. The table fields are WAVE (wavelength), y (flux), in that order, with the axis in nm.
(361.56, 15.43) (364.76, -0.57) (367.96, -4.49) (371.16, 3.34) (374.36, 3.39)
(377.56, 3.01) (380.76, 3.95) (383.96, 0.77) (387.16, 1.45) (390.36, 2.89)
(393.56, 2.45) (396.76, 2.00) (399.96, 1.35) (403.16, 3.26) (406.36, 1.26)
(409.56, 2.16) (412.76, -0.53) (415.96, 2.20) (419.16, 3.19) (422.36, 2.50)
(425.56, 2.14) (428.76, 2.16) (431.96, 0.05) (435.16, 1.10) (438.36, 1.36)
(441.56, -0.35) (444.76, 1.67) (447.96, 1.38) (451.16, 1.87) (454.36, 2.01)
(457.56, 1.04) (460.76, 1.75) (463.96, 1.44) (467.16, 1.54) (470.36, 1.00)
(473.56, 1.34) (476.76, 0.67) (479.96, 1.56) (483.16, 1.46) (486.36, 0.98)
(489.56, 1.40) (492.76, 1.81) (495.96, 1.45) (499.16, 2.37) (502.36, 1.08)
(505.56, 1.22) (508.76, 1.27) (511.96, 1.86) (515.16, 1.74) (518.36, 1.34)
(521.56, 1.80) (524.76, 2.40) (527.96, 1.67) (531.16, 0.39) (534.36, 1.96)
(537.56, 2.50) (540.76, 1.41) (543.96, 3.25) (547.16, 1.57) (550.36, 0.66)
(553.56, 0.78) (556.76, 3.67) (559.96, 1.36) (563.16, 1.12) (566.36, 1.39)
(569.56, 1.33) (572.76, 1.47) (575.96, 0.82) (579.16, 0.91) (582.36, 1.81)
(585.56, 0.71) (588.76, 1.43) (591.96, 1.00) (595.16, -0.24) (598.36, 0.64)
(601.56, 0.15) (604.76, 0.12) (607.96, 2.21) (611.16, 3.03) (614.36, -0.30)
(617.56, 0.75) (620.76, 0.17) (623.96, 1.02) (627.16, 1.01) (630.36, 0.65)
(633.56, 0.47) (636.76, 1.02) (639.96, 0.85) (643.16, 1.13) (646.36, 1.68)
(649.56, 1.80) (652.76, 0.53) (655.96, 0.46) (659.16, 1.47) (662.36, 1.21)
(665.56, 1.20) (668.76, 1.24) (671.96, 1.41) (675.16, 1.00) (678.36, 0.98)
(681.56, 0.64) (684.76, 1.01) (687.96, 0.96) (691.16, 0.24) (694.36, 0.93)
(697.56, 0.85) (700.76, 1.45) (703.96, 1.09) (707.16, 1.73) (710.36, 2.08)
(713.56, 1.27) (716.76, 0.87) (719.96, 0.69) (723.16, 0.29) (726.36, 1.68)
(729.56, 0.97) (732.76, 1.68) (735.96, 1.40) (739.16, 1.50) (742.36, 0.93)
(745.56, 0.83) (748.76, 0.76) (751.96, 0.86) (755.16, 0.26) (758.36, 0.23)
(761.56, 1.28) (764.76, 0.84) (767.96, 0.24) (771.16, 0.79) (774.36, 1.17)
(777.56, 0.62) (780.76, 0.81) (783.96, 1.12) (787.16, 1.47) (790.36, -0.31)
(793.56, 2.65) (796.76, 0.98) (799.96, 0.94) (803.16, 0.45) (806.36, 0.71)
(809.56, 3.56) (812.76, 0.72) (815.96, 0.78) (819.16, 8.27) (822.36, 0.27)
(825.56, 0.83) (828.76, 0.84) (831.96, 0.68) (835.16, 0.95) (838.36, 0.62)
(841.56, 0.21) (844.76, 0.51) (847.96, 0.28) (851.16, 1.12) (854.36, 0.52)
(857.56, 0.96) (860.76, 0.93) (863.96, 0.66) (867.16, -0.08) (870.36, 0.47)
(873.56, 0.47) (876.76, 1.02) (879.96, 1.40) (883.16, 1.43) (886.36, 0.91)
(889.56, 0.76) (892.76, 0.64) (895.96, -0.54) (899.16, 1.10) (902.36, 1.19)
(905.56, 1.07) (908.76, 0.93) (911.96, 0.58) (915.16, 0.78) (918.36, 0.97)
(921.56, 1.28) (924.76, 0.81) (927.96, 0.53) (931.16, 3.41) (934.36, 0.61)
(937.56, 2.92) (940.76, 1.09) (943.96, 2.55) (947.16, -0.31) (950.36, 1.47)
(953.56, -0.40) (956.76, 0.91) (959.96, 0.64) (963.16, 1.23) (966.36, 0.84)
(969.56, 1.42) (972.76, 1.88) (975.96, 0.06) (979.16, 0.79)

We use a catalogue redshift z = 0.63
